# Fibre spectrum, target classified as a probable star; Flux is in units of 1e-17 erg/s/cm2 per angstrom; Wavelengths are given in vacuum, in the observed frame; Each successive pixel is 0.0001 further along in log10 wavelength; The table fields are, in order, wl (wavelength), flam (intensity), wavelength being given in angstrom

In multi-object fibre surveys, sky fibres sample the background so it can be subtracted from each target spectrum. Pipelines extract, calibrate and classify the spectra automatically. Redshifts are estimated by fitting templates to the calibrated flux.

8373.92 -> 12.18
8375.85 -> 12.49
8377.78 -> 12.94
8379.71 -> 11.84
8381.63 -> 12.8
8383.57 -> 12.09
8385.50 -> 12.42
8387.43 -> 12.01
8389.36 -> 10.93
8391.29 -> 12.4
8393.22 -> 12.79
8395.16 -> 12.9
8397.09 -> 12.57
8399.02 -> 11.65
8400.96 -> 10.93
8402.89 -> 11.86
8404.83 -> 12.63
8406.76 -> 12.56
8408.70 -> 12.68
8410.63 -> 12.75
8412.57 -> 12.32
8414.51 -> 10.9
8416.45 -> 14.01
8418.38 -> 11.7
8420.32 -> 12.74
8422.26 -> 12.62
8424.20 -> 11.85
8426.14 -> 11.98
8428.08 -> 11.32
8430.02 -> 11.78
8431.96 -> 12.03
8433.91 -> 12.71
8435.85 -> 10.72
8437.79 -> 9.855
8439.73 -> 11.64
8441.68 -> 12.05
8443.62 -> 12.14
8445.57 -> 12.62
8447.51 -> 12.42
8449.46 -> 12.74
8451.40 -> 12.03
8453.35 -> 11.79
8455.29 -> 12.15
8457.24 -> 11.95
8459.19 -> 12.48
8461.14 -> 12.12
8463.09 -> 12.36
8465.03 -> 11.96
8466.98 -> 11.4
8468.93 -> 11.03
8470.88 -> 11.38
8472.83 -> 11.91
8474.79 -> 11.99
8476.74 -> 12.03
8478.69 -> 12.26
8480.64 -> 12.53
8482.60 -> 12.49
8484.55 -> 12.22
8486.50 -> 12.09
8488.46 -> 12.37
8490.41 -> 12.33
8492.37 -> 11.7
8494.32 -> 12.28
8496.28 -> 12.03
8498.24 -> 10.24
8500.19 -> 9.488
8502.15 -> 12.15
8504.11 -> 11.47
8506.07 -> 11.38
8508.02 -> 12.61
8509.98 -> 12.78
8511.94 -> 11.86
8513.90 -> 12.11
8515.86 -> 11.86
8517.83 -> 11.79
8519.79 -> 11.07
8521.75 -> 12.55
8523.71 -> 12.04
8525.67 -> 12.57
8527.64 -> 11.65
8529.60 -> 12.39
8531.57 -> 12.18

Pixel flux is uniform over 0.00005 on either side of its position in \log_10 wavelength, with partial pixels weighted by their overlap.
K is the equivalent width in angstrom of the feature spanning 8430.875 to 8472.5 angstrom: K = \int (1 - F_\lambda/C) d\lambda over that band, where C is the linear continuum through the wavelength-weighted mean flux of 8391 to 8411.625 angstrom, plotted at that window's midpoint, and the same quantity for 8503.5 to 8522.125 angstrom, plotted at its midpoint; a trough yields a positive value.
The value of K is 0.9 angstrom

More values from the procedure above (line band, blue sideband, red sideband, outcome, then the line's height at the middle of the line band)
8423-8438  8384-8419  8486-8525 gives 0.6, 12.1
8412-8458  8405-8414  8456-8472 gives 0.7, 12.2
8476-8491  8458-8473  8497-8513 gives -0.8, 11.7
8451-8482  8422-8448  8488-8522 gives -0.5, 11.8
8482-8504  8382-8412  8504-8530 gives 0.6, 12.1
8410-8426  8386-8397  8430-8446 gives -0.5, 11.9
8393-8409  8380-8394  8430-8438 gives -0.3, 12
